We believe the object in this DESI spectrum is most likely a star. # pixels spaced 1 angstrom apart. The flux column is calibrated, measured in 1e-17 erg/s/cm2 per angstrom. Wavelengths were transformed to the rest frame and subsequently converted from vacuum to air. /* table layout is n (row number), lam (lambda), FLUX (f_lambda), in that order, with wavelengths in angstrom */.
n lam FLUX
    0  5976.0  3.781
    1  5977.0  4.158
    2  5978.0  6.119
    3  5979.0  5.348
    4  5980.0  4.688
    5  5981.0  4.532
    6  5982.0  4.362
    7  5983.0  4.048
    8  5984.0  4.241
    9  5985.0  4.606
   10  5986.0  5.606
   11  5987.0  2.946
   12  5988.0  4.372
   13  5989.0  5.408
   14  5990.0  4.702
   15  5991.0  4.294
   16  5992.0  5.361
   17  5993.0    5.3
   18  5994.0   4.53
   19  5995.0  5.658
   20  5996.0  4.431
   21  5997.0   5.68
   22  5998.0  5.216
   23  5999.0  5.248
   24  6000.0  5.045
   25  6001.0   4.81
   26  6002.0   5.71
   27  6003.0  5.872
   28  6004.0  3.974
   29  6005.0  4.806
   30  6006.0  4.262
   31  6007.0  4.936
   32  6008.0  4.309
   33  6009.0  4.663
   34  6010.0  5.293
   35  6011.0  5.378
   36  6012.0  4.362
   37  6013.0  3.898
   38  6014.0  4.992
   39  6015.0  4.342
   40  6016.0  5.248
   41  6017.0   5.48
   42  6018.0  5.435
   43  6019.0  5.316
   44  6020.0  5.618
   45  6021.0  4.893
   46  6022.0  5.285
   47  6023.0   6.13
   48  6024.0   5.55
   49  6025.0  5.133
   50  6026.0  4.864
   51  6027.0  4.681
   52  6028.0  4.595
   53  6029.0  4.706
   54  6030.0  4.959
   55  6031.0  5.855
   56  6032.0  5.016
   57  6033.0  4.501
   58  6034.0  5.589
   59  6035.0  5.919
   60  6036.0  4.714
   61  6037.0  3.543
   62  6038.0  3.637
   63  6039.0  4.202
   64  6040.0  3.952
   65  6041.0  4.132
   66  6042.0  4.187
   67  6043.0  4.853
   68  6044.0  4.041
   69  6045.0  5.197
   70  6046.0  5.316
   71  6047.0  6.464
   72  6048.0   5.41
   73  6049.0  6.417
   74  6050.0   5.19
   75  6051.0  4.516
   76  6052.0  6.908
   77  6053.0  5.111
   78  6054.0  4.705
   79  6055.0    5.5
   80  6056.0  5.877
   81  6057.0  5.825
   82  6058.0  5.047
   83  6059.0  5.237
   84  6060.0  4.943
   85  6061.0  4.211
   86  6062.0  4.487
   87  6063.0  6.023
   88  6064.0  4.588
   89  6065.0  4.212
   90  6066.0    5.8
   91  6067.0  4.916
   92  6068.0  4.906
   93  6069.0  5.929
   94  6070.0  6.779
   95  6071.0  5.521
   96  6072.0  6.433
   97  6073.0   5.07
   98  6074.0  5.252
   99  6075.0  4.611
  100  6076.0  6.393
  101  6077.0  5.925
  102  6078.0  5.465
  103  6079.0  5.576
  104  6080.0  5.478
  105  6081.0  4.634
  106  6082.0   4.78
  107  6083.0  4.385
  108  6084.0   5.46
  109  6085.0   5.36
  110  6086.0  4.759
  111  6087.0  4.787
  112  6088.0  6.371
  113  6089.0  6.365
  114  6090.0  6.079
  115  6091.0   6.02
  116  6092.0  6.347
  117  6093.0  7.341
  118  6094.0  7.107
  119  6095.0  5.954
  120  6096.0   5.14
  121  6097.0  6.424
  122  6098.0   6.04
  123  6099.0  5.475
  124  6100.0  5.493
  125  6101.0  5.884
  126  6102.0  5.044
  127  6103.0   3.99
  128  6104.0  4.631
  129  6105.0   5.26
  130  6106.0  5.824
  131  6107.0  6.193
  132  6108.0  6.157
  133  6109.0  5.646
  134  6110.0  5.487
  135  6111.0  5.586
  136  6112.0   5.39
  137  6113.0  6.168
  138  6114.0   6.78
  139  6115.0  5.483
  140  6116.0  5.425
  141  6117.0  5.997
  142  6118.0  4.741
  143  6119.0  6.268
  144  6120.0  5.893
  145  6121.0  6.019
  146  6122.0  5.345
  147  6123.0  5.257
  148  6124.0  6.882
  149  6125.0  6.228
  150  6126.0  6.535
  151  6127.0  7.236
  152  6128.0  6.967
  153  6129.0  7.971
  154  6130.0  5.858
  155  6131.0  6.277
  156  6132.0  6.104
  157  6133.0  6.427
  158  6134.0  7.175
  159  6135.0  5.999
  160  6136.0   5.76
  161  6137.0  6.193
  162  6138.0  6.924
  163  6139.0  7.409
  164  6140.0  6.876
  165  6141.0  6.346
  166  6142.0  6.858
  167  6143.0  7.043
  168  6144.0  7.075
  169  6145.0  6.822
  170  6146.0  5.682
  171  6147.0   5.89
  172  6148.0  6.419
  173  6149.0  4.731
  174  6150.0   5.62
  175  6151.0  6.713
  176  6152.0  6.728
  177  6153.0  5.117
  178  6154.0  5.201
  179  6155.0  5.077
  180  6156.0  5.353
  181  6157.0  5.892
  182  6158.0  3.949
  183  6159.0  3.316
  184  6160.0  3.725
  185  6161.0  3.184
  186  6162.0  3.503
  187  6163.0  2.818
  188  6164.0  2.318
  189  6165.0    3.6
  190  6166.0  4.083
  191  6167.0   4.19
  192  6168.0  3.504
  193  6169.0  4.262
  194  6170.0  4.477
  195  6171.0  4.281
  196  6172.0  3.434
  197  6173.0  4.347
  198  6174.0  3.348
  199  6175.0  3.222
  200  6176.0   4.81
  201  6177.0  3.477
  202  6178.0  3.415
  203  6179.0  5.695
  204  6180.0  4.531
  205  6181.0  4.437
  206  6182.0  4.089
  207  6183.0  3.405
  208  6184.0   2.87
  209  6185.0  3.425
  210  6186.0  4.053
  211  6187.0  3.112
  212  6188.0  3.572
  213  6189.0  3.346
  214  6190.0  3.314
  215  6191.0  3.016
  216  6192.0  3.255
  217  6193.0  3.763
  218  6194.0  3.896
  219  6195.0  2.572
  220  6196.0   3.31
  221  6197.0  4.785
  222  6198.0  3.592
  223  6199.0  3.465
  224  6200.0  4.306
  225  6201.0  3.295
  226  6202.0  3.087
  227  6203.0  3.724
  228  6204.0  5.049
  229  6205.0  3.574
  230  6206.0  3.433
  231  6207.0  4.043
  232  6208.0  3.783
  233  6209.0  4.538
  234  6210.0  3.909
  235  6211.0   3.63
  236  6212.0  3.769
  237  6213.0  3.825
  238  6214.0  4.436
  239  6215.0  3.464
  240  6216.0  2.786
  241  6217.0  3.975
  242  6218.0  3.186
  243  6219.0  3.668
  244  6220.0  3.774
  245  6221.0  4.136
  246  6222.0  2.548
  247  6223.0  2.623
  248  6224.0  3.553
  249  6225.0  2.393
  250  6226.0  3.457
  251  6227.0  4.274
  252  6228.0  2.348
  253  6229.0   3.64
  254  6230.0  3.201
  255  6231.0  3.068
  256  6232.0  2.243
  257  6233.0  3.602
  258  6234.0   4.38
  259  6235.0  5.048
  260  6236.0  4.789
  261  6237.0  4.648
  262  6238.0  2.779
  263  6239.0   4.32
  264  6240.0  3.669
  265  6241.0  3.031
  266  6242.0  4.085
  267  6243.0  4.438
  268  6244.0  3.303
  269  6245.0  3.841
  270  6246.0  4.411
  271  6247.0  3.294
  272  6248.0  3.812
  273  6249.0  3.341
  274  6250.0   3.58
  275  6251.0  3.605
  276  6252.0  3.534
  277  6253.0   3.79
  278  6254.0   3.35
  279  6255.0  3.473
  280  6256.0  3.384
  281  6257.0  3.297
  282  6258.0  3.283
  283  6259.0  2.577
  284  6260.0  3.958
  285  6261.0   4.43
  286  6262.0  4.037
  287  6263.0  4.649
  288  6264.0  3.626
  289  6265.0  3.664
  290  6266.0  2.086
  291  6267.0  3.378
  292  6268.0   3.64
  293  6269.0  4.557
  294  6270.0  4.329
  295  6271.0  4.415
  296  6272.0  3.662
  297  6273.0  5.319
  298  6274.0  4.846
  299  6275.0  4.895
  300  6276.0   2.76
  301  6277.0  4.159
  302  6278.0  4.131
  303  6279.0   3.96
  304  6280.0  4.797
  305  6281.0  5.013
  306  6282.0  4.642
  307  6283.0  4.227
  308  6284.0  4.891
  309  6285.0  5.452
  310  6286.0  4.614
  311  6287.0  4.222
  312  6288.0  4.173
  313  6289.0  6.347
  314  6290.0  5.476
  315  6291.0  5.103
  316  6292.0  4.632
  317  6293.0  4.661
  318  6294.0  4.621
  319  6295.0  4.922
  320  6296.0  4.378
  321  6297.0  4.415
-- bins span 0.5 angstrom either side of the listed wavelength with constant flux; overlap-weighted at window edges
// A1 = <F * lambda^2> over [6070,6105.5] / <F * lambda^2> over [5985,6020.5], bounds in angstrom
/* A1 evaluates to 1.17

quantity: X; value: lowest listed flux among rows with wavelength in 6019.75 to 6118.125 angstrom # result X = 3.543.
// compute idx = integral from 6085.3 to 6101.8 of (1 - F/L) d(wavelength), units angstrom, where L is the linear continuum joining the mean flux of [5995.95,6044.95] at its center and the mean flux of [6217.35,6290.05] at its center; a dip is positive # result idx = -4.98 angstrom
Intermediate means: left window 4.89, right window 3.87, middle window 5.95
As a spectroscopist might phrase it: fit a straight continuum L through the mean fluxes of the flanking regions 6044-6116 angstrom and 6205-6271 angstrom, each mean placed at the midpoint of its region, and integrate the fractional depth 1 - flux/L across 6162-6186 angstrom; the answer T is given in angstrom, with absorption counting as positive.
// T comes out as 3.1 angstrom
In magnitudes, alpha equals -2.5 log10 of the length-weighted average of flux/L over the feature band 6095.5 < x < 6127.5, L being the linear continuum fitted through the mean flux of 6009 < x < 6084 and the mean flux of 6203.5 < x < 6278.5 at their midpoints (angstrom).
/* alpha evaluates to -0.23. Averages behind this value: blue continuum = 5.13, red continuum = 3.73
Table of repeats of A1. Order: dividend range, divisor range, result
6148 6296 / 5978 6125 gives 0.80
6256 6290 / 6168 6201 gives 1.15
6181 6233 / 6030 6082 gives 0.72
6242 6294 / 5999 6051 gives 0.90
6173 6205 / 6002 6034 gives 0.79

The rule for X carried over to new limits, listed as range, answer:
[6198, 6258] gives 2.243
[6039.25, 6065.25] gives 3.952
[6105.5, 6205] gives 2.318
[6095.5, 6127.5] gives 3.99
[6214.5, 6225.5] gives 2.393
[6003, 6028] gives 3.898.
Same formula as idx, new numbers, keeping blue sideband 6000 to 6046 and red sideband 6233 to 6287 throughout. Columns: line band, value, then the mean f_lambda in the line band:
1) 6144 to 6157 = -4.3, 5.83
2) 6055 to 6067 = -1.0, 5.12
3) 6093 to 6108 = -3.6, 5.68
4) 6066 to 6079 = -2.6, 5.61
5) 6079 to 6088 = -0.8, 5.07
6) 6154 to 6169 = 1.4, 3.95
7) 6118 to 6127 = -3.1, 6.05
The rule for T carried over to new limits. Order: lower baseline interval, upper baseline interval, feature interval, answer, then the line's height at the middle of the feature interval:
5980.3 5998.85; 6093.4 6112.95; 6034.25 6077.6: 0.9 angstrom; 5.27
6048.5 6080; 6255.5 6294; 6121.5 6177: -4.7 angstrom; 4.94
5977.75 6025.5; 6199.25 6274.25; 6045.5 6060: -2.6 angstrom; 4.67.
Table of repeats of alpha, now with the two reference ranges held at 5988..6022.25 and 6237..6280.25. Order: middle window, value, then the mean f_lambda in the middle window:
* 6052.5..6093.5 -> -0.16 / 5.43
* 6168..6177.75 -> 0.07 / 3.92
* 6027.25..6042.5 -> 0.05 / 4.63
